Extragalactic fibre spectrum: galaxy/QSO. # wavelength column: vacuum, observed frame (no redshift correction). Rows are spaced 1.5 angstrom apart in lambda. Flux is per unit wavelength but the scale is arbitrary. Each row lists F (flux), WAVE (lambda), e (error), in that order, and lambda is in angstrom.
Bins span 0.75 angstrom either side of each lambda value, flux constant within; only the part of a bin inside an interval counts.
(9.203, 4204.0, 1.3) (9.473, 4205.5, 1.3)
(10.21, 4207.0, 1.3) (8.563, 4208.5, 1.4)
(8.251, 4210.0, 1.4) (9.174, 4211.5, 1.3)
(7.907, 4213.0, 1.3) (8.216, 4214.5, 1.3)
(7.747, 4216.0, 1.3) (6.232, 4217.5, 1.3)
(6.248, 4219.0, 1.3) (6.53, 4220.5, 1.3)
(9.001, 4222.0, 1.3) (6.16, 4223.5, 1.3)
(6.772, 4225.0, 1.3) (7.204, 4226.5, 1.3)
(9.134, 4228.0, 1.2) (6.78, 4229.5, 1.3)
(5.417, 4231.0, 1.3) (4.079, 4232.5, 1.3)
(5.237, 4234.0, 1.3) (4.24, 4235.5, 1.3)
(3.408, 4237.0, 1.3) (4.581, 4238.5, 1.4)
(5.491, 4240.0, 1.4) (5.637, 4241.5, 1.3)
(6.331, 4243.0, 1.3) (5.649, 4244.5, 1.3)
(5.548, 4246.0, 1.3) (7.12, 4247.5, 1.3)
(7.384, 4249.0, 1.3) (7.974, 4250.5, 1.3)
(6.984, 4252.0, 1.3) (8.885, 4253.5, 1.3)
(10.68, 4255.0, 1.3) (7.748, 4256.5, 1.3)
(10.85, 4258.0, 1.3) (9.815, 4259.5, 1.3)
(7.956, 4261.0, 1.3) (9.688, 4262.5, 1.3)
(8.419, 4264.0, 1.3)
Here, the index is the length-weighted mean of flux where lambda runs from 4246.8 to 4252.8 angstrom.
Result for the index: 7.38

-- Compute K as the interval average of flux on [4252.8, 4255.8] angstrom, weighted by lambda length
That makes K 9.76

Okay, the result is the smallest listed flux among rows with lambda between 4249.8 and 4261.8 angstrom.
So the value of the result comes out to 6.984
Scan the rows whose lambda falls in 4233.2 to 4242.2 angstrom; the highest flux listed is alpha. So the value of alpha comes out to 5.637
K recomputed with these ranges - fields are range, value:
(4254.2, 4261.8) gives 9.41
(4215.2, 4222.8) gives 7.15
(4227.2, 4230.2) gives 7.96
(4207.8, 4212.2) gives 8.66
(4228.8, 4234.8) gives 5.36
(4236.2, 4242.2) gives 4.77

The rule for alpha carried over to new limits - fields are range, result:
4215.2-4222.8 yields 9.001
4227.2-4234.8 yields 9.134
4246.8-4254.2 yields 8.885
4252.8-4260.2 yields 10.85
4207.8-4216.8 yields 9.174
